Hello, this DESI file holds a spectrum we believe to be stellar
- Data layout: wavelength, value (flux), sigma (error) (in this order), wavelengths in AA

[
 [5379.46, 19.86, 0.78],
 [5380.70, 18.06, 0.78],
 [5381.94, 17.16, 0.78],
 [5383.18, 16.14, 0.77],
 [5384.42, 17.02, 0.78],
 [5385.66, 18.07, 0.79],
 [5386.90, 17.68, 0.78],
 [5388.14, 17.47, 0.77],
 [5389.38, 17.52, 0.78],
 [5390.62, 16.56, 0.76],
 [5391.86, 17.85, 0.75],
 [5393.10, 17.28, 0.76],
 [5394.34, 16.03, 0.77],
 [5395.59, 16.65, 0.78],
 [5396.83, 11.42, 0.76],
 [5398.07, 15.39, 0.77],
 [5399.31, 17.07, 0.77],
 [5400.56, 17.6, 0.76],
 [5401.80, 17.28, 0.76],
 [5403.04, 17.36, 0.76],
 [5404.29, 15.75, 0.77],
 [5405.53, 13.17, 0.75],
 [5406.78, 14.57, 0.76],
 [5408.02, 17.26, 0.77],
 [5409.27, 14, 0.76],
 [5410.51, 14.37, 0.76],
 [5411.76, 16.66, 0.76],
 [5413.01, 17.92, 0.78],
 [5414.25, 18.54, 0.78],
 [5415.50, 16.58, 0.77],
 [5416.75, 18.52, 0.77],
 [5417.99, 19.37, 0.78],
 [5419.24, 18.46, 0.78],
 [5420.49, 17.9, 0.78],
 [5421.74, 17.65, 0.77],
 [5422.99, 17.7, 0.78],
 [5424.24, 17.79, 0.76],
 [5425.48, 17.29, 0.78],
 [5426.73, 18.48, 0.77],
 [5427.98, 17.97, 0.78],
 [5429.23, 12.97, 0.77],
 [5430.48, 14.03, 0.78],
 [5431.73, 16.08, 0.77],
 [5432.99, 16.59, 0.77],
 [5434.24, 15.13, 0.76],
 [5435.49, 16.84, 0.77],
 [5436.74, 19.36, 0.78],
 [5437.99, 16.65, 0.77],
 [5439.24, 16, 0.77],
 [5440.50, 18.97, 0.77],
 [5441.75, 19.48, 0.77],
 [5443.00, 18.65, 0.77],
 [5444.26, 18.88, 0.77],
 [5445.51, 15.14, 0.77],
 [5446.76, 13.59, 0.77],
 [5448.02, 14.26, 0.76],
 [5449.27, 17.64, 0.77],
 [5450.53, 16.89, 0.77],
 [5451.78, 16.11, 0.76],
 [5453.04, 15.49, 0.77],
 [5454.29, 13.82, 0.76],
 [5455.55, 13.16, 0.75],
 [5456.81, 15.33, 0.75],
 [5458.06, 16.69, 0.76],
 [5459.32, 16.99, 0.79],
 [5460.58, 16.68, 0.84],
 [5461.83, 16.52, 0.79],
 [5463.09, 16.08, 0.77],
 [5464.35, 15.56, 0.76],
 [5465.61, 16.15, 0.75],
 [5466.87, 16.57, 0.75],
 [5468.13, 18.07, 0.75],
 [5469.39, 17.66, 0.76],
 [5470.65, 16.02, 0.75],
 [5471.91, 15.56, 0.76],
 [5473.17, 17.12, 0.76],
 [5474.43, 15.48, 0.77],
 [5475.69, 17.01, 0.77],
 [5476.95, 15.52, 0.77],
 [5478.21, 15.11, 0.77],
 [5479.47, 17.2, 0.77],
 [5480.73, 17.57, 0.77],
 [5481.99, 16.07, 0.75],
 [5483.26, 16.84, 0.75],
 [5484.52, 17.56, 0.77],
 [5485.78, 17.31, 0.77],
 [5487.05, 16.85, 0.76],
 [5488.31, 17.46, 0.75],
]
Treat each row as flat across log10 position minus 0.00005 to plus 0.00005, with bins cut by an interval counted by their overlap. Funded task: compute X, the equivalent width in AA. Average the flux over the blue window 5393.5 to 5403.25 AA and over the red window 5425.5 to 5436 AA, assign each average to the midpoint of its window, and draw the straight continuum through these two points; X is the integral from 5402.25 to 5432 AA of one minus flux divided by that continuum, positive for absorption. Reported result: -1.2 AA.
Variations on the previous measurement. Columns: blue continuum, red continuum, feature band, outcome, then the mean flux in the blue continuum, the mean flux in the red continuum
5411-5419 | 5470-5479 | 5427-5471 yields 1.2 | 17.9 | 16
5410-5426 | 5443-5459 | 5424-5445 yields -0.6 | 17.6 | 15.7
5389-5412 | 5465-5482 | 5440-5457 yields 0.1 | 16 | 16.5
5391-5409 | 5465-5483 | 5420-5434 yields -0.4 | 16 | 16.5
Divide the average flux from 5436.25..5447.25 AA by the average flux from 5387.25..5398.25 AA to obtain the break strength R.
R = 1.1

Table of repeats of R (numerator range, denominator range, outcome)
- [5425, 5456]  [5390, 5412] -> 1.03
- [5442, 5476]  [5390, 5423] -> 0.98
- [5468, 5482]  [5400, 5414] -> 1.03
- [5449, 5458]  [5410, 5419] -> 0.88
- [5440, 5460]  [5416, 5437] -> 0.95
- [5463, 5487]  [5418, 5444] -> 0.96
